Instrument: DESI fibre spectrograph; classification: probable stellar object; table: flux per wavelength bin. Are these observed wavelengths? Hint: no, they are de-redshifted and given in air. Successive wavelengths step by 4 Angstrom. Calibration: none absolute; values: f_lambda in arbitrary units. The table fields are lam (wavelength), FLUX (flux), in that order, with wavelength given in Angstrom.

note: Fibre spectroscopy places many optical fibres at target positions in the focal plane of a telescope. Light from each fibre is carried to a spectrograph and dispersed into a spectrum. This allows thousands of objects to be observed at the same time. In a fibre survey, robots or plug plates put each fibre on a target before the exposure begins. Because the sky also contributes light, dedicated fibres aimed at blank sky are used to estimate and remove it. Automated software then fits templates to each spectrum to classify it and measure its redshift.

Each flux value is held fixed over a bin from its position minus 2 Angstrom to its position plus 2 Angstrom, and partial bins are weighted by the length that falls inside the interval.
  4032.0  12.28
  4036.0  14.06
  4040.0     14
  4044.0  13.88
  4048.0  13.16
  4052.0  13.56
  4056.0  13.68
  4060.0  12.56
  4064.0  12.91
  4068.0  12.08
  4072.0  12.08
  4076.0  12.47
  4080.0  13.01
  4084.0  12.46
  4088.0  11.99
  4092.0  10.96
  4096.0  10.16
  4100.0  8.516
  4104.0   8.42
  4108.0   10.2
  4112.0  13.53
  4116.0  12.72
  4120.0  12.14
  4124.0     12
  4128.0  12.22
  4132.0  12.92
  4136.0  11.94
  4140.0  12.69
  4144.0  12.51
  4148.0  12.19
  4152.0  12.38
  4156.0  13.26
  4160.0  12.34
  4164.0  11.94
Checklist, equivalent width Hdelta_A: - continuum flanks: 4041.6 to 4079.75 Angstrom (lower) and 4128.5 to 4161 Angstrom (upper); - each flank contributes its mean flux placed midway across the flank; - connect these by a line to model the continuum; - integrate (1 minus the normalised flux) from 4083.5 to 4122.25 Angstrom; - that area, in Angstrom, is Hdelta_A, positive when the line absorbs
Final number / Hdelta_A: 5.1 Angstrom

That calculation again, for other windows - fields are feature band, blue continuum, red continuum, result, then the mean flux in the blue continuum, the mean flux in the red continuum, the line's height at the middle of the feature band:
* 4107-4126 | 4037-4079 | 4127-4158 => 0.70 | 13.1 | 12.5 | 12.7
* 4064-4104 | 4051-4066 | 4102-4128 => 3.27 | 13.2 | 11.6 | 12.4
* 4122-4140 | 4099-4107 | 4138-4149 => -1.61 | 8.68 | 12.5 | 11.3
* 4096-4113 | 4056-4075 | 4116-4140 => 3.34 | 12.5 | 12.3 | 12.4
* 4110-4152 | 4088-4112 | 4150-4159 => -3.14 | 10.2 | 12.8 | 11.6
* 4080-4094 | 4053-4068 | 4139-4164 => 0.93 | 13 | 12.5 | 12.8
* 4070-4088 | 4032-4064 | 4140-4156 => 0.96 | 13.4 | 12.5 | 13.2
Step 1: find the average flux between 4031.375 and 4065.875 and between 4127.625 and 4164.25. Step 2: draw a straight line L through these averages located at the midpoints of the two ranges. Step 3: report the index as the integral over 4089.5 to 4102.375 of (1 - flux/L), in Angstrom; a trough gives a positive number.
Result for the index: 3.01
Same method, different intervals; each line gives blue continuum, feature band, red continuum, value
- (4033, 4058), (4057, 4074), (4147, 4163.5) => 1.2 Angstrom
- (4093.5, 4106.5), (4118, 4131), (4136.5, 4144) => -1.2 Angstrom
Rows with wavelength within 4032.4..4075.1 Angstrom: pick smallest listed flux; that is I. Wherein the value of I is 12.08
